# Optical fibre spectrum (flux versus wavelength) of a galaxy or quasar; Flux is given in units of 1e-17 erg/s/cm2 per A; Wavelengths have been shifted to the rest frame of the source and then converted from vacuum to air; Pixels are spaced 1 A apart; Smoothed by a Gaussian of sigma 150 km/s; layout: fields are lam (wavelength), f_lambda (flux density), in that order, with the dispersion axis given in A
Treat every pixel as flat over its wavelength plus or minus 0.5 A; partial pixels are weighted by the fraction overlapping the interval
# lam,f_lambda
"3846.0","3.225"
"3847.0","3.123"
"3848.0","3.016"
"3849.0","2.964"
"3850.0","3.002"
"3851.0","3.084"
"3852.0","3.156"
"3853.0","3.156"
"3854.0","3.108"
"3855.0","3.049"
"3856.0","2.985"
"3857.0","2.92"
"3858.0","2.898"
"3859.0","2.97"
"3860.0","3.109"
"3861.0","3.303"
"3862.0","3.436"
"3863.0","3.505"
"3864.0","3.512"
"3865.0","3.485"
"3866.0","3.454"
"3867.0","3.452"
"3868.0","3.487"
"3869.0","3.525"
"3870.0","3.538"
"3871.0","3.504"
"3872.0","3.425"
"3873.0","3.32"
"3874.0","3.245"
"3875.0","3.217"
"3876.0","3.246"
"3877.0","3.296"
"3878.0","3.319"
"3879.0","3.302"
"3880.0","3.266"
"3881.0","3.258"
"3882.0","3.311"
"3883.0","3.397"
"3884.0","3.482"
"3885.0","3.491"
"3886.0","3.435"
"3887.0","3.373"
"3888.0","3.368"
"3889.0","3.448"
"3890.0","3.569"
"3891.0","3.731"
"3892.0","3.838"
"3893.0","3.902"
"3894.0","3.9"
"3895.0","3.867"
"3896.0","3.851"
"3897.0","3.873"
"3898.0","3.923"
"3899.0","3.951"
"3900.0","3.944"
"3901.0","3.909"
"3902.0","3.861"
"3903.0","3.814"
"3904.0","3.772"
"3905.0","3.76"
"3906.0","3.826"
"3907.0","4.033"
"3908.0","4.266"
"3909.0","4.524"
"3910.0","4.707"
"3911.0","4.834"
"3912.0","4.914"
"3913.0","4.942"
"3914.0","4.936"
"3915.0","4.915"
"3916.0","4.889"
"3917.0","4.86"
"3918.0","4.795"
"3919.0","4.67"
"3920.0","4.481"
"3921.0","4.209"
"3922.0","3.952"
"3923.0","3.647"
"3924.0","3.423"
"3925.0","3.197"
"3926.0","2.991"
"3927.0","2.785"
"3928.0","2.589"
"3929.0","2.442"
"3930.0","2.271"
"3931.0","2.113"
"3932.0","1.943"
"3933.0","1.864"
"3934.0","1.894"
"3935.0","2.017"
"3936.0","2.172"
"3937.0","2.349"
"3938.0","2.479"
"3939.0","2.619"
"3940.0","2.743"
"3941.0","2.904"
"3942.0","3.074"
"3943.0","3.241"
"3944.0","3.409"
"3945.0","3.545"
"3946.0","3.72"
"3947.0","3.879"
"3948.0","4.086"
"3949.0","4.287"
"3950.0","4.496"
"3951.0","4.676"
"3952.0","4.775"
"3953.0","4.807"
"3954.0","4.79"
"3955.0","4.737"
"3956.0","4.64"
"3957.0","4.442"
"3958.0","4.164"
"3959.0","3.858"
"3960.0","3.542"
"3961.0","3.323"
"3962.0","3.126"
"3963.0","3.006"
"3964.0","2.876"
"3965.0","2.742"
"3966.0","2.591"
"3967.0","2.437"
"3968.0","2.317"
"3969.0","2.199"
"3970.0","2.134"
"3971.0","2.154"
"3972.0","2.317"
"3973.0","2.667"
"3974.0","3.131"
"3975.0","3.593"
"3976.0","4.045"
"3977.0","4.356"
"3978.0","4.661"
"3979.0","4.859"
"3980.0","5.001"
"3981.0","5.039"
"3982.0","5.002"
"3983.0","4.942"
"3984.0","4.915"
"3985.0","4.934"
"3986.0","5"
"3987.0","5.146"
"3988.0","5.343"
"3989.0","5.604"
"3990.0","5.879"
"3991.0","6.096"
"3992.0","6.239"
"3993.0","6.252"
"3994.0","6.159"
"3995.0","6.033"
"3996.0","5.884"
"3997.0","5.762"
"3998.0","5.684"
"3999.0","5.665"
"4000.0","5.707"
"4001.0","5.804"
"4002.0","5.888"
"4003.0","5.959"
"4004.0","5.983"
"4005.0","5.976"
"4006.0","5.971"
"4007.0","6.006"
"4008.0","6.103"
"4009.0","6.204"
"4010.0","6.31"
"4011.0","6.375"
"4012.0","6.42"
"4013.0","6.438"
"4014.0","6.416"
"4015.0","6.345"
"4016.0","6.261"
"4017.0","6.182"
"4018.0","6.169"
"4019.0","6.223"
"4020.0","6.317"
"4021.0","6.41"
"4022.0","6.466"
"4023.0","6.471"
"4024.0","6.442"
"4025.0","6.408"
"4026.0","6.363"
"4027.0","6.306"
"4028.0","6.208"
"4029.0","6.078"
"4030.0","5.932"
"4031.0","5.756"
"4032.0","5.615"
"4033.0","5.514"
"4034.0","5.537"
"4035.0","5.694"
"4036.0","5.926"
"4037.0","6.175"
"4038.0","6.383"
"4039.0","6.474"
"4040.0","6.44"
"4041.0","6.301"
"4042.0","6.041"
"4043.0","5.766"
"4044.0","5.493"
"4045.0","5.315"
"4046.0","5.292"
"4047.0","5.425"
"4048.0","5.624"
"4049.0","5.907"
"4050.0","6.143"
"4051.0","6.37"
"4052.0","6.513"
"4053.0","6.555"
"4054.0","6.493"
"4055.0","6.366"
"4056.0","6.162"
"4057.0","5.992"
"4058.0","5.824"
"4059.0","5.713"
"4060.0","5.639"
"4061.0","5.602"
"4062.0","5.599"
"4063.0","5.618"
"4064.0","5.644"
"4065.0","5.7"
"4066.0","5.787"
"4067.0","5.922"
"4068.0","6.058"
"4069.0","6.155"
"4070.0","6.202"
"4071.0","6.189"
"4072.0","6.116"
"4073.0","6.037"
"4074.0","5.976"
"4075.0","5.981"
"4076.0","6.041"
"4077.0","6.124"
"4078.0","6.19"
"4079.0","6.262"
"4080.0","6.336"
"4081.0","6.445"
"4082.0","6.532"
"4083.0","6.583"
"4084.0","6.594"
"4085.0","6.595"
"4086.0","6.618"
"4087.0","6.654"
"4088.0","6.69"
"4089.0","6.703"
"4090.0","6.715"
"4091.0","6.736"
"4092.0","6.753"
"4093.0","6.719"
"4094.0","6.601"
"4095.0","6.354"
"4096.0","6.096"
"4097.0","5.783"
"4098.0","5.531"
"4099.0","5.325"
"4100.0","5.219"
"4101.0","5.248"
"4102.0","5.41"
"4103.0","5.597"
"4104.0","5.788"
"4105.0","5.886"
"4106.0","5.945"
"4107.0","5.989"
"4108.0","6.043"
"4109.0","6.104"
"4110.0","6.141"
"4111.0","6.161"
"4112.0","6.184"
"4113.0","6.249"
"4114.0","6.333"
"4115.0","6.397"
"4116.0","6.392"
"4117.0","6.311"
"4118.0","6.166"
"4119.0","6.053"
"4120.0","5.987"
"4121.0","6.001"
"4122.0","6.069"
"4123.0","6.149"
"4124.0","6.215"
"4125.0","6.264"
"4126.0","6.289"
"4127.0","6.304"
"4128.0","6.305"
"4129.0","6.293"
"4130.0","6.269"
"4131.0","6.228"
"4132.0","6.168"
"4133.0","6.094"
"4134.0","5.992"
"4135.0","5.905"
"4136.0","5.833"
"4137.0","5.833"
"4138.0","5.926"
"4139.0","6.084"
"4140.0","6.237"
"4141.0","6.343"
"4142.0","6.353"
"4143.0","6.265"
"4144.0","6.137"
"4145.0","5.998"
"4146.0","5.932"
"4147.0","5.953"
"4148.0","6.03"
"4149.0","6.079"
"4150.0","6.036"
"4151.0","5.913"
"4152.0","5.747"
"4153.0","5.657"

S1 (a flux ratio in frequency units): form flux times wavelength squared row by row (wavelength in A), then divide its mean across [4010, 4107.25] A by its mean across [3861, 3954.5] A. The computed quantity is 1.82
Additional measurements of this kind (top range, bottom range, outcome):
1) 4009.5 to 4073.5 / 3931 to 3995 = 1.64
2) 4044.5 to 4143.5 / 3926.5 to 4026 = 1.43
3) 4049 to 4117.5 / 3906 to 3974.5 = 1.88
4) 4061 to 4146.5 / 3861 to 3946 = 1.92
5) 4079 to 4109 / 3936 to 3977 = 1.95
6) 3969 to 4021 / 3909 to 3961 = 1.50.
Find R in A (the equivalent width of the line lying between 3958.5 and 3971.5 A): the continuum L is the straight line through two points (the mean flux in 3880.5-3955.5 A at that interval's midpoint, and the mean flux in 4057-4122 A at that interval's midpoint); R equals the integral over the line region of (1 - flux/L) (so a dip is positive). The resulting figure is 4.6 A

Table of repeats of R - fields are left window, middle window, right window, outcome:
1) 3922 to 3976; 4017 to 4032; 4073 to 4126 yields -5.0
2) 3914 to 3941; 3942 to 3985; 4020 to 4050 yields 3.5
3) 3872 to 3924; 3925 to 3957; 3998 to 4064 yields 9.5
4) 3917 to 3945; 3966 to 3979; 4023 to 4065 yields 3.4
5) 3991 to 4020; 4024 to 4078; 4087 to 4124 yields 1.1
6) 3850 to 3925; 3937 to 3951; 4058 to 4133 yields 3.0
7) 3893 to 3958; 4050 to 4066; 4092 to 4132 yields -1.8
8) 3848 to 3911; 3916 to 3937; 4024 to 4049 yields 5.3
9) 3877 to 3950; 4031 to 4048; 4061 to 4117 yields -1.3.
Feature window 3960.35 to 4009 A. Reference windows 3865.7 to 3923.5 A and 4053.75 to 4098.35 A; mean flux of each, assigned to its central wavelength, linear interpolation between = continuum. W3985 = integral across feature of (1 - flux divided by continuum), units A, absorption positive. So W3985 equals 4.0 A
